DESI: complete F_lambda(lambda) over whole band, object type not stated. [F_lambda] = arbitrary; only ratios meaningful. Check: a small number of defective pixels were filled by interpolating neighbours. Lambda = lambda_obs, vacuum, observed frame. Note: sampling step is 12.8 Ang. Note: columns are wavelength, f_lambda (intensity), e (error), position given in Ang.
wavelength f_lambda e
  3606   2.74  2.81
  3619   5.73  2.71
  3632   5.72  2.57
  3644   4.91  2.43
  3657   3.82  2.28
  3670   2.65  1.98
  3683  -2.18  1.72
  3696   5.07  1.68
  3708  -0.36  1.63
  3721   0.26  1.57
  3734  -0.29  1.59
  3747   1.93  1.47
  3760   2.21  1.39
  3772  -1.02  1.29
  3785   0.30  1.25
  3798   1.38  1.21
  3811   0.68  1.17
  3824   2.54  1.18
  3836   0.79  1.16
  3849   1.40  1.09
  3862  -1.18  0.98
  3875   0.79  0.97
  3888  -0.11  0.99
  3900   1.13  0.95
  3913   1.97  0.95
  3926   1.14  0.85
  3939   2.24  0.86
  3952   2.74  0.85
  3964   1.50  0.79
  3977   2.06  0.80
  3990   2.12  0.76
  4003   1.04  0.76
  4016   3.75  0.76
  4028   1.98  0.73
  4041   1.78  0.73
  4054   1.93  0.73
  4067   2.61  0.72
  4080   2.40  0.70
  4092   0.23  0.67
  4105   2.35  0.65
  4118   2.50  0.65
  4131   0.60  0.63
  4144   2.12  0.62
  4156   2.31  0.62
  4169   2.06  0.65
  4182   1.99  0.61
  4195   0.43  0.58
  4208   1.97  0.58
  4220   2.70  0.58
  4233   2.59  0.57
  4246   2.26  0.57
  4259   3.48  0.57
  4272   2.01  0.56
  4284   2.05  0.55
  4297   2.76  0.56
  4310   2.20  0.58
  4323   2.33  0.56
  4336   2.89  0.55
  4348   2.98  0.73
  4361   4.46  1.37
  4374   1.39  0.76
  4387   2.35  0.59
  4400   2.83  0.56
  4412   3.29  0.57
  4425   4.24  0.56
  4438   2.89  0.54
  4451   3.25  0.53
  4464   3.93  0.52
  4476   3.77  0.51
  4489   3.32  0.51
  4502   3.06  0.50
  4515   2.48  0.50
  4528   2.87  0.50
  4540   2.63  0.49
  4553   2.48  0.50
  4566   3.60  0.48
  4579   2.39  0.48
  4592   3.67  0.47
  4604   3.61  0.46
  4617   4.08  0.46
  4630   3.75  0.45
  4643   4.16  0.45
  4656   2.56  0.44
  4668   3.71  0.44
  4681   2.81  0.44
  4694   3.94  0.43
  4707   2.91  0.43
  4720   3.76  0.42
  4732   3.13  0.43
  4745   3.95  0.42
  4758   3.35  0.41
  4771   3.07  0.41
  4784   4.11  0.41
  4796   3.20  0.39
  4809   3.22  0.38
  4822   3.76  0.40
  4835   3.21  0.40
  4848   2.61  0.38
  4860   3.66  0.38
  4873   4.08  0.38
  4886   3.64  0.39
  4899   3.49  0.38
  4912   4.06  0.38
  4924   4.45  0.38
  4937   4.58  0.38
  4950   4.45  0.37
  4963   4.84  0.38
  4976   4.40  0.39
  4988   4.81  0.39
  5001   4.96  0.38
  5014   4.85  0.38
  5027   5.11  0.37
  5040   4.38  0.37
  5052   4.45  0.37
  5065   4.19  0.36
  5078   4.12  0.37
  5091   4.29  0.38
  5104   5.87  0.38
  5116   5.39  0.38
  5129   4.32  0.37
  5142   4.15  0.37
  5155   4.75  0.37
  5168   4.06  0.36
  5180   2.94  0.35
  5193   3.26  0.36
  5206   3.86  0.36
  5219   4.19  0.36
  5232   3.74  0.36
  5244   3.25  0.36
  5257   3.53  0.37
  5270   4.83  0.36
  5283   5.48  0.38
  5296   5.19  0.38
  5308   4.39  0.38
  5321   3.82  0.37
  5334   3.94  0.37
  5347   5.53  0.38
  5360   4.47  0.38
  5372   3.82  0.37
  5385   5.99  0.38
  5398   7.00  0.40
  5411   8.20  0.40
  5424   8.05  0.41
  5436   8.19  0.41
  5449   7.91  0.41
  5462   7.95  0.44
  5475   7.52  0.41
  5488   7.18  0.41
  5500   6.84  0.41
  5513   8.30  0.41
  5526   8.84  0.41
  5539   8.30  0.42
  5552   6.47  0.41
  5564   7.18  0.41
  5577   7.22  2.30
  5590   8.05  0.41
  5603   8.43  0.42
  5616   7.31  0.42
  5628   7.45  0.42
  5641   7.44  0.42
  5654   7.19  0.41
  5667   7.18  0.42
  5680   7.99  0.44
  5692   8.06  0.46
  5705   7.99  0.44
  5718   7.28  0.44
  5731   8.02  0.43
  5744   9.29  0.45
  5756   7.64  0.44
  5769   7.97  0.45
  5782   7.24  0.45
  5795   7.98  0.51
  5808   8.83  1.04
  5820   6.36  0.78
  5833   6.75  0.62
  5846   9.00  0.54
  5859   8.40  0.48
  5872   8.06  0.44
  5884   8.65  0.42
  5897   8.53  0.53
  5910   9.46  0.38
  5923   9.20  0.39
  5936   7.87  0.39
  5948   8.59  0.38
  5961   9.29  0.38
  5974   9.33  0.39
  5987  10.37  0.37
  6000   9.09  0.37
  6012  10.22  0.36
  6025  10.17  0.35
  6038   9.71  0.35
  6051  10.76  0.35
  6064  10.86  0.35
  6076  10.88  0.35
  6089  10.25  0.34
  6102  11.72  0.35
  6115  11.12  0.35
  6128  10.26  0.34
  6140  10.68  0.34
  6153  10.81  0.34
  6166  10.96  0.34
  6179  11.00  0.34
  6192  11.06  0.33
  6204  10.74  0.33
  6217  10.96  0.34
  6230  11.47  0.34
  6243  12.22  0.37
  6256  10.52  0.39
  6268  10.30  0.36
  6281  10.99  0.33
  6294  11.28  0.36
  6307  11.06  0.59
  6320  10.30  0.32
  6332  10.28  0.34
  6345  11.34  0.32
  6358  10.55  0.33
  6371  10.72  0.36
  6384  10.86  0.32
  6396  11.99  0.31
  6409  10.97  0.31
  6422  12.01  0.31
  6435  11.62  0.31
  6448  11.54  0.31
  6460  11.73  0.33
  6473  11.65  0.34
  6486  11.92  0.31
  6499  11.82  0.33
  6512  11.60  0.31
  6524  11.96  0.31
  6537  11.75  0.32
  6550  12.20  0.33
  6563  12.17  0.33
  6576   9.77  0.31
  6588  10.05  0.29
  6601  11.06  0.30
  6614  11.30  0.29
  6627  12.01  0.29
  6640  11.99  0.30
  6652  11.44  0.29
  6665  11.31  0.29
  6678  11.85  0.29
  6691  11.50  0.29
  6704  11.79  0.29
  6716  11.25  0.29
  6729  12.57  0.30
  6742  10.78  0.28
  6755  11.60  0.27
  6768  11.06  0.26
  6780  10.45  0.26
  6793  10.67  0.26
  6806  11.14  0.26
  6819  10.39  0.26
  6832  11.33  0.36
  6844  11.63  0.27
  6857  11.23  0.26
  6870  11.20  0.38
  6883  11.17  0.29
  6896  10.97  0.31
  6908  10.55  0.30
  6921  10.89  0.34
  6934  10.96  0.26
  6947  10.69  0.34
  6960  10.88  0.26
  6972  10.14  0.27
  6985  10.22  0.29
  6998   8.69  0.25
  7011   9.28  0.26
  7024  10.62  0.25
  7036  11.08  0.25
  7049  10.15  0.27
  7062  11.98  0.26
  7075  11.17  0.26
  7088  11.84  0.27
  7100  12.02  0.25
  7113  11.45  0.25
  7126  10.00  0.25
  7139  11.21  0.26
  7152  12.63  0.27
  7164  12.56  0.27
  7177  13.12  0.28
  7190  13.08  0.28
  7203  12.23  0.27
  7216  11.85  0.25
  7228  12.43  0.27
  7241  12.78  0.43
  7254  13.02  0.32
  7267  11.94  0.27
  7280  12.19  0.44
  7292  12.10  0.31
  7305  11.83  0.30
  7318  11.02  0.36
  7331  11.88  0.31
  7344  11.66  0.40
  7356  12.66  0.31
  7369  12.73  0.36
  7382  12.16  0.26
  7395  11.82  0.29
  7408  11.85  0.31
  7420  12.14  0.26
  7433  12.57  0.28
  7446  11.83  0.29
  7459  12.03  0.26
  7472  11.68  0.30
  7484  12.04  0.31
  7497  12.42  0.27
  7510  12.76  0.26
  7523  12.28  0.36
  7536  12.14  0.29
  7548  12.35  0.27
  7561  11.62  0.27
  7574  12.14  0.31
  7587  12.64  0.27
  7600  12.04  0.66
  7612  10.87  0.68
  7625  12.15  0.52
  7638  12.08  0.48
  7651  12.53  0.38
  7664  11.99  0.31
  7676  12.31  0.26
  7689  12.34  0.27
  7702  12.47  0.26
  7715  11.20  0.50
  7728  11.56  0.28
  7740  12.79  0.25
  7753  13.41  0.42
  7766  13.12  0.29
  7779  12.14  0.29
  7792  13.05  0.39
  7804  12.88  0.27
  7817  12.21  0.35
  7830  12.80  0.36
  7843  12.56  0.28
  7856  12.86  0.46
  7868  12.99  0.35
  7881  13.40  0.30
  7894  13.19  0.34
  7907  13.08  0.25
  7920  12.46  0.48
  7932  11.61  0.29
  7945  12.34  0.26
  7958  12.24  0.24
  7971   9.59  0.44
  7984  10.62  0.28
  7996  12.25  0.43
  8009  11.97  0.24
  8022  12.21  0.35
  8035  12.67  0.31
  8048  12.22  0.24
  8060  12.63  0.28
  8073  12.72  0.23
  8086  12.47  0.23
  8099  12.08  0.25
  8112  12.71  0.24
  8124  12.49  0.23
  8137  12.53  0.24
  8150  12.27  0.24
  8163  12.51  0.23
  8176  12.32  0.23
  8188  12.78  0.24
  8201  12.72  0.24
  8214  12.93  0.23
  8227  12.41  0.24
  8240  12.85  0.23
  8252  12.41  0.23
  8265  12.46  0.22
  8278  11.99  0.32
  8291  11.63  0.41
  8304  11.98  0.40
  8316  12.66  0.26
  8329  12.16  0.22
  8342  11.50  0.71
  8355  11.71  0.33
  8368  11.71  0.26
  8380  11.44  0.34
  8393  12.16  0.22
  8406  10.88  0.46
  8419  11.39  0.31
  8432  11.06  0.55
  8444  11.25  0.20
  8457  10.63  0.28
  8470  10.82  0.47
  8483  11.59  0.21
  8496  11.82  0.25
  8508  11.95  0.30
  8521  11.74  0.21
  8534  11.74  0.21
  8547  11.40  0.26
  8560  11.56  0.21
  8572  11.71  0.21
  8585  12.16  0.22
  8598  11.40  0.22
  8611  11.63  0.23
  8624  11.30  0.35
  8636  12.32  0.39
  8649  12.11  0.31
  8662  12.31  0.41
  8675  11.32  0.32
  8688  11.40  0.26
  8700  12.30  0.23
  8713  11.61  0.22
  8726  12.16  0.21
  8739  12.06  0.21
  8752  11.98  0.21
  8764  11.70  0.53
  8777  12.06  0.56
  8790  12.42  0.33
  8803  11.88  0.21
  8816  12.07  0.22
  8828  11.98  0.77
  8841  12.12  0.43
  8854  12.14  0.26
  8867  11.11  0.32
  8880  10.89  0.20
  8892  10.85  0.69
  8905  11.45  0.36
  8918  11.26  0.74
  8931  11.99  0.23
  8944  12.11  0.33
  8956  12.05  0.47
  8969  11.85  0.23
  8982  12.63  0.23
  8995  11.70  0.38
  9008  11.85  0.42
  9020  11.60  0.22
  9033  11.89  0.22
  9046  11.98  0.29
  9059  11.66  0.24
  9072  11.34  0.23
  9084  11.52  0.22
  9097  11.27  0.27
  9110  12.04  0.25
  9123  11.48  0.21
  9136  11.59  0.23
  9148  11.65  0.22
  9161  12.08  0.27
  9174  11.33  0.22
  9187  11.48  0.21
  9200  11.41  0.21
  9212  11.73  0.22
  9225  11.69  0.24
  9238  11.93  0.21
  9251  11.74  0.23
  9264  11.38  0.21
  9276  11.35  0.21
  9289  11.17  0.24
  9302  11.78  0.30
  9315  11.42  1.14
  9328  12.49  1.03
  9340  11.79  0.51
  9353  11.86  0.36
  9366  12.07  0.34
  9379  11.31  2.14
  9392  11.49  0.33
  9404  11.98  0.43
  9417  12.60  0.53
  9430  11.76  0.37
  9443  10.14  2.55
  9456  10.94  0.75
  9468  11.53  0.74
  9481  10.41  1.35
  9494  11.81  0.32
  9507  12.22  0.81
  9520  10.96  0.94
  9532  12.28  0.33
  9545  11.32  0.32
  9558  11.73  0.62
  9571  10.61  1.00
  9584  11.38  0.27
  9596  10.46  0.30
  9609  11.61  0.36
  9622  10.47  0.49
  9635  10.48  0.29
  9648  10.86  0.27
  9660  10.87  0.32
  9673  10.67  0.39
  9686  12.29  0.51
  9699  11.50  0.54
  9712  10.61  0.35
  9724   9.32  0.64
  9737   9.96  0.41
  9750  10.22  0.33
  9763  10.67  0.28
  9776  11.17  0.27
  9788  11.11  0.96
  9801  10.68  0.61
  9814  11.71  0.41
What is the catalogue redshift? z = 0.353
